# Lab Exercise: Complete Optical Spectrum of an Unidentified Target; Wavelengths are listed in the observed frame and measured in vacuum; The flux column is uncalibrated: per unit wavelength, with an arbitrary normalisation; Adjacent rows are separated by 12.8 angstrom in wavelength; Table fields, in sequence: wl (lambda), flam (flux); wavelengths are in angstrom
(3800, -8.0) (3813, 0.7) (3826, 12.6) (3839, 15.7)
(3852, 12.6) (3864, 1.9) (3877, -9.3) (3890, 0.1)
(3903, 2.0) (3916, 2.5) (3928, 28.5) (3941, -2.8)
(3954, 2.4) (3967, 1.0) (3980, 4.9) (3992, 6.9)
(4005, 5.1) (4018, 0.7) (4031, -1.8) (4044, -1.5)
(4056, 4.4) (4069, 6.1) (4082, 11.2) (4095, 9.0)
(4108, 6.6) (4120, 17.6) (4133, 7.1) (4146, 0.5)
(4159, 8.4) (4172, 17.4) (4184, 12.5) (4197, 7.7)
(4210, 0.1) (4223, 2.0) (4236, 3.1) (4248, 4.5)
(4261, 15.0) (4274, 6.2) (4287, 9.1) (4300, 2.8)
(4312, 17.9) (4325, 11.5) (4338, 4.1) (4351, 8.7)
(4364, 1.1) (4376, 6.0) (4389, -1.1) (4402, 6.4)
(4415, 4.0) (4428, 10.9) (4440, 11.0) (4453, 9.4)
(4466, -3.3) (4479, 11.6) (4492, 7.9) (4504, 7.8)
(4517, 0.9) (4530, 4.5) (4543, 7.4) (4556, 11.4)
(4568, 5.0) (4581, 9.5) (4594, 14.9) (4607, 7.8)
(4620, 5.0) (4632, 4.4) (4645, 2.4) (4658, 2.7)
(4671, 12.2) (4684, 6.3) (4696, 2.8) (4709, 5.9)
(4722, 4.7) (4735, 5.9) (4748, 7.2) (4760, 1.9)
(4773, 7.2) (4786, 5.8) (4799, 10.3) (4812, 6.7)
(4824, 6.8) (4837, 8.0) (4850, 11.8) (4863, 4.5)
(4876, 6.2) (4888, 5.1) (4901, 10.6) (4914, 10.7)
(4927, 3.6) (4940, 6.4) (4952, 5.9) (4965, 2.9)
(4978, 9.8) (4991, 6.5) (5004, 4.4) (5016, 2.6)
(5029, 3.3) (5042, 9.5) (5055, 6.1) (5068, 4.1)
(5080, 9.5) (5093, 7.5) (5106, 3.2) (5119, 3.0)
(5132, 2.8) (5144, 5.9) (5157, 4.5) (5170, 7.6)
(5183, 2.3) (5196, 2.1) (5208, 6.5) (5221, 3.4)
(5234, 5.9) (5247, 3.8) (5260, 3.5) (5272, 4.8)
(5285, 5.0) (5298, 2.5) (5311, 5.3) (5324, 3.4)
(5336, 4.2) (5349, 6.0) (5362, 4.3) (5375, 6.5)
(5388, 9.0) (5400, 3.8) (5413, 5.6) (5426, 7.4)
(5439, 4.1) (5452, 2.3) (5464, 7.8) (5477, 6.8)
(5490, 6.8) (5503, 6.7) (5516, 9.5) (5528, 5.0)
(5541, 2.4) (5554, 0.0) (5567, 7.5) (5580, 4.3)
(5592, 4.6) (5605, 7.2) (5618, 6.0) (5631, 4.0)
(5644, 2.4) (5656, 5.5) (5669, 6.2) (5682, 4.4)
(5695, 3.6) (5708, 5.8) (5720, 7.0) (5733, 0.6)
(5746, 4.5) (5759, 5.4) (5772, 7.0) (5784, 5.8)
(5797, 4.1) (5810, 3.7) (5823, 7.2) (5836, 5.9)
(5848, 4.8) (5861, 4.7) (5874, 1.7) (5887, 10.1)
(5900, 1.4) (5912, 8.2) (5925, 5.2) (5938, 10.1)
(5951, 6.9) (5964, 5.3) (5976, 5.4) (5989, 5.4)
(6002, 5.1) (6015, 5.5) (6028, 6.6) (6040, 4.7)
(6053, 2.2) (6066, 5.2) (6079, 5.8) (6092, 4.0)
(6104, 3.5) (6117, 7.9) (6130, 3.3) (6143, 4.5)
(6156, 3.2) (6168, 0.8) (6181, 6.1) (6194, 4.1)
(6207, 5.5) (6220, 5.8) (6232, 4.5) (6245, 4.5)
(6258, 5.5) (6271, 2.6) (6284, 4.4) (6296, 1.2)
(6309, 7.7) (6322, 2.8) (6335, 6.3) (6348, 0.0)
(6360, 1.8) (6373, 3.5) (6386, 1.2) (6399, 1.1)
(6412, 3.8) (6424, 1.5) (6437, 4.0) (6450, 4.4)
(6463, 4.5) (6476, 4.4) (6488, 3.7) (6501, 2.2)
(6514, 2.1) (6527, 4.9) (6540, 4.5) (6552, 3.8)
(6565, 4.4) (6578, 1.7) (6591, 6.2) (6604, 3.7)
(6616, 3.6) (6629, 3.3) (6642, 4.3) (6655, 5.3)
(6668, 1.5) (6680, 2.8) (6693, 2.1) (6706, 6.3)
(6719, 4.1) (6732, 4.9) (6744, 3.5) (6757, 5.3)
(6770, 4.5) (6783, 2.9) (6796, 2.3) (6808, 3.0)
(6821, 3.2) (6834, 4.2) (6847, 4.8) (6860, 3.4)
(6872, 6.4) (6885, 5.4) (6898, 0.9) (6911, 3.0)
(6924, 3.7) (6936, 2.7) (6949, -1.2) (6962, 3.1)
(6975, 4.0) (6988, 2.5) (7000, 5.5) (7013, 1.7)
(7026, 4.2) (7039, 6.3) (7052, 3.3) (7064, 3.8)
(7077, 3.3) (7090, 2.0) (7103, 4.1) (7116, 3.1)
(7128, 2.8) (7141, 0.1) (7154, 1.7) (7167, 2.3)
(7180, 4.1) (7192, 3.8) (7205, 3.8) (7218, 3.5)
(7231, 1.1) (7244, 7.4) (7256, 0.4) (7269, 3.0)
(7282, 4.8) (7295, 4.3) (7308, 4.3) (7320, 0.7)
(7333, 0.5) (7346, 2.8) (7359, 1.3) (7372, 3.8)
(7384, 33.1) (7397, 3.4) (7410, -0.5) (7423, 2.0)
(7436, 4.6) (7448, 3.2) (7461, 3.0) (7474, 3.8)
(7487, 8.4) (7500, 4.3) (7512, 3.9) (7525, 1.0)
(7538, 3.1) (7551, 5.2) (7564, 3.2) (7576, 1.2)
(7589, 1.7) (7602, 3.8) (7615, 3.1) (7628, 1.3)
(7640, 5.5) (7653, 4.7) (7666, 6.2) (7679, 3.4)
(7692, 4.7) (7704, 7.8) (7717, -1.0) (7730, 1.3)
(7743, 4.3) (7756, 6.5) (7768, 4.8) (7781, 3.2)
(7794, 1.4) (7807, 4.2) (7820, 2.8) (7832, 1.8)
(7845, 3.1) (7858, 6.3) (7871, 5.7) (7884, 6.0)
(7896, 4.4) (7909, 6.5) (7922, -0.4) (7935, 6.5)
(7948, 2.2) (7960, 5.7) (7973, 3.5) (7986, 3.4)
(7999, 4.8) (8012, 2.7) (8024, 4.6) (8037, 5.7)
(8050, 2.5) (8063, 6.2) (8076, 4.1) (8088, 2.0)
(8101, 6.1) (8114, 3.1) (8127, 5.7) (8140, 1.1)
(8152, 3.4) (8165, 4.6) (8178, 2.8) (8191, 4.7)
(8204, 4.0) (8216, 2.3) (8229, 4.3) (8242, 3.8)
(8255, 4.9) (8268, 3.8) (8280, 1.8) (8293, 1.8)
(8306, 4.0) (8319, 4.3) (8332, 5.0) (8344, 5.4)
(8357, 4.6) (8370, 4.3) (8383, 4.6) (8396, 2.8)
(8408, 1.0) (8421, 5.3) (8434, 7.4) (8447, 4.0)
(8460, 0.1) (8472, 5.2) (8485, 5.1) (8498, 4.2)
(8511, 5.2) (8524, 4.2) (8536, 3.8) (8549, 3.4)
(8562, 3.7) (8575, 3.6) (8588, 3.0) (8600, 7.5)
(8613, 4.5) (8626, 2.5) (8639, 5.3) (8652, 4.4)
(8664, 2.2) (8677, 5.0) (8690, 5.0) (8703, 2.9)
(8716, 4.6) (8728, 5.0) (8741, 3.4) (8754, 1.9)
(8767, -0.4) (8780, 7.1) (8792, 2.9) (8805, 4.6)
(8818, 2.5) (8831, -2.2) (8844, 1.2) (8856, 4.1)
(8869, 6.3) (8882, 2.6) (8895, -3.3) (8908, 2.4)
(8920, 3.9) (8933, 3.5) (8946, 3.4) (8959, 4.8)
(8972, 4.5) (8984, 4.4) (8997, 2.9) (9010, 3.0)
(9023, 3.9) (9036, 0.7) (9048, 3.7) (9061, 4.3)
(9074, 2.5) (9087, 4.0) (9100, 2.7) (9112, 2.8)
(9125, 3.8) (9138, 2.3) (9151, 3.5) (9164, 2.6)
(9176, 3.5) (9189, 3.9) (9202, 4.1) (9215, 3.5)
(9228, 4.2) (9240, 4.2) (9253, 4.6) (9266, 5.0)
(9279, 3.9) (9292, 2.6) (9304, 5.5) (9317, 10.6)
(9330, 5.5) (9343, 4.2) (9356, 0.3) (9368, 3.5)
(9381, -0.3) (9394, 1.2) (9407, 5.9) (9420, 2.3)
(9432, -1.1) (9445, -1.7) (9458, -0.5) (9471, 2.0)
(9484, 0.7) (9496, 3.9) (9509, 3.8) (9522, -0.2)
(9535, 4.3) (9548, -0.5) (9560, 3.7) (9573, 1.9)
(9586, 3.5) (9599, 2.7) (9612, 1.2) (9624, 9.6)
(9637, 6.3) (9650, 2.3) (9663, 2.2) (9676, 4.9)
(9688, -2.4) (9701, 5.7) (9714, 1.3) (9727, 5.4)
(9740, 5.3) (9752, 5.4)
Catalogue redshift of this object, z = 0.98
